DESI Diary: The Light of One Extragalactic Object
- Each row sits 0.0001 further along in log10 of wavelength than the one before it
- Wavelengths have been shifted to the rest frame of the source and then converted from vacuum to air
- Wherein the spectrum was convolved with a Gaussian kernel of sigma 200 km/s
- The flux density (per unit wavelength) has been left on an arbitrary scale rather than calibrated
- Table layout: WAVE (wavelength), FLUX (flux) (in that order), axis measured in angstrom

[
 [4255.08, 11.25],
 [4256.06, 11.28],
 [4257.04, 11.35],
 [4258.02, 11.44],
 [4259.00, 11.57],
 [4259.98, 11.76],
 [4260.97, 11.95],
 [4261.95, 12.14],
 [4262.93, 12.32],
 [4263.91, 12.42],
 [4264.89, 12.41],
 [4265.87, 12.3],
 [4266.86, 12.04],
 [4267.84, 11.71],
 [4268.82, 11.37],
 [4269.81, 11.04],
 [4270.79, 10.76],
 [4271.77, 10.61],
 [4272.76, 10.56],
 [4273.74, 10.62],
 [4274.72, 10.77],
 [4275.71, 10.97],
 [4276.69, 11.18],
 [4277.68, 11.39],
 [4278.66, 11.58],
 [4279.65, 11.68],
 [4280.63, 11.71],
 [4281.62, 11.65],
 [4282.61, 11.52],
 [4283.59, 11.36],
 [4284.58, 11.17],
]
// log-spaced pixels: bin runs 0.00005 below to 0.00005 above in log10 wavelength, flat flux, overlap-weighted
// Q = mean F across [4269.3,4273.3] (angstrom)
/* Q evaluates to 10.7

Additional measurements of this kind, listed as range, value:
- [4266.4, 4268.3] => 11.9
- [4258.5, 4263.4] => 11.9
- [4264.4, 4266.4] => 12.3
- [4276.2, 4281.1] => 11.5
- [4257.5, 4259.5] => 11.5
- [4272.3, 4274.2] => 10.6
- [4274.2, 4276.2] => 10.9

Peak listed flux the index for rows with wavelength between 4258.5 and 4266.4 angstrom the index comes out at 12.42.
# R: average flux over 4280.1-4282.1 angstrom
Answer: 11.7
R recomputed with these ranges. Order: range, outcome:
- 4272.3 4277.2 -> 10.8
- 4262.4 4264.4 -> 12.4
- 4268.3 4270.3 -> 11.2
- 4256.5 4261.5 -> 11.6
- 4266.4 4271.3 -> 11.4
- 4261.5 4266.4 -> 12.3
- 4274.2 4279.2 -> 11.2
